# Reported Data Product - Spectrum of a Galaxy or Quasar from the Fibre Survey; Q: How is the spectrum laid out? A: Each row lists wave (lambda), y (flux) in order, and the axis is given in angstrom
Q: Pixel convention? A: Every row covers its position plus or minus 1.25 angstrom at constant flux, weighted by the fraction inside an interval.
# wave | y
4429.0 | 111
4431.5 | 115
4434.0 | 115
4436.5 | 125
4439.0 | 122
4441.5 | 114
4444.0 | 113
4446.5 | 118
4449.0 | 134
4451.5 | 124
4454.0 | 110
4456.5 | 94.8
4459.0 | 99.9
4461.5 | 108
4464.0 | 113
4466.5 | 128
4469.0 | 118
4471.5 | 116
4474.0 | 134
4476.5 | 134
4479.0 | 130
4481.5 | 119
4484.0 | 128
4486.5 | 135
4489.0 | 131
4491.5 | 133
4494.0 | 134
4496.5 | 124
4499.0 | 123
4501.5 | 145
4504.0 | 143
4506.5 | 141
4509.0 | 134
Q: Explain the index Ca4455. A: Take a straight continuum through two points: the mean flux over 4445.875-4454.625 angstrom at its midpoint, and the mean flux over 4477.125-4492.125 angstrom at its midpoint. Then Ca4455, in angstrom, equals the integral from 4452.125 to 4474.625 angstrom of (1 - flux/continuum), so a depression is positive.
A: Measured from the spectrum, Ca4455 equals 2.2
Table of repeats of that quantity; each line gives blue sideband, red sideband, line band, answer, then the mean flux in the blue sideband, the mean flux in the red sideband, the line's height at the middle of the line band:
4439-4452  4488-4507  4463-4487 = 0.54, 121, 134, 128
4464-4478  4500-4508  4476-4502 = 0.81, 125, 142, 134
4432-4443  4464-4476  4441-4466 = 1.58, 119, 123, 121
